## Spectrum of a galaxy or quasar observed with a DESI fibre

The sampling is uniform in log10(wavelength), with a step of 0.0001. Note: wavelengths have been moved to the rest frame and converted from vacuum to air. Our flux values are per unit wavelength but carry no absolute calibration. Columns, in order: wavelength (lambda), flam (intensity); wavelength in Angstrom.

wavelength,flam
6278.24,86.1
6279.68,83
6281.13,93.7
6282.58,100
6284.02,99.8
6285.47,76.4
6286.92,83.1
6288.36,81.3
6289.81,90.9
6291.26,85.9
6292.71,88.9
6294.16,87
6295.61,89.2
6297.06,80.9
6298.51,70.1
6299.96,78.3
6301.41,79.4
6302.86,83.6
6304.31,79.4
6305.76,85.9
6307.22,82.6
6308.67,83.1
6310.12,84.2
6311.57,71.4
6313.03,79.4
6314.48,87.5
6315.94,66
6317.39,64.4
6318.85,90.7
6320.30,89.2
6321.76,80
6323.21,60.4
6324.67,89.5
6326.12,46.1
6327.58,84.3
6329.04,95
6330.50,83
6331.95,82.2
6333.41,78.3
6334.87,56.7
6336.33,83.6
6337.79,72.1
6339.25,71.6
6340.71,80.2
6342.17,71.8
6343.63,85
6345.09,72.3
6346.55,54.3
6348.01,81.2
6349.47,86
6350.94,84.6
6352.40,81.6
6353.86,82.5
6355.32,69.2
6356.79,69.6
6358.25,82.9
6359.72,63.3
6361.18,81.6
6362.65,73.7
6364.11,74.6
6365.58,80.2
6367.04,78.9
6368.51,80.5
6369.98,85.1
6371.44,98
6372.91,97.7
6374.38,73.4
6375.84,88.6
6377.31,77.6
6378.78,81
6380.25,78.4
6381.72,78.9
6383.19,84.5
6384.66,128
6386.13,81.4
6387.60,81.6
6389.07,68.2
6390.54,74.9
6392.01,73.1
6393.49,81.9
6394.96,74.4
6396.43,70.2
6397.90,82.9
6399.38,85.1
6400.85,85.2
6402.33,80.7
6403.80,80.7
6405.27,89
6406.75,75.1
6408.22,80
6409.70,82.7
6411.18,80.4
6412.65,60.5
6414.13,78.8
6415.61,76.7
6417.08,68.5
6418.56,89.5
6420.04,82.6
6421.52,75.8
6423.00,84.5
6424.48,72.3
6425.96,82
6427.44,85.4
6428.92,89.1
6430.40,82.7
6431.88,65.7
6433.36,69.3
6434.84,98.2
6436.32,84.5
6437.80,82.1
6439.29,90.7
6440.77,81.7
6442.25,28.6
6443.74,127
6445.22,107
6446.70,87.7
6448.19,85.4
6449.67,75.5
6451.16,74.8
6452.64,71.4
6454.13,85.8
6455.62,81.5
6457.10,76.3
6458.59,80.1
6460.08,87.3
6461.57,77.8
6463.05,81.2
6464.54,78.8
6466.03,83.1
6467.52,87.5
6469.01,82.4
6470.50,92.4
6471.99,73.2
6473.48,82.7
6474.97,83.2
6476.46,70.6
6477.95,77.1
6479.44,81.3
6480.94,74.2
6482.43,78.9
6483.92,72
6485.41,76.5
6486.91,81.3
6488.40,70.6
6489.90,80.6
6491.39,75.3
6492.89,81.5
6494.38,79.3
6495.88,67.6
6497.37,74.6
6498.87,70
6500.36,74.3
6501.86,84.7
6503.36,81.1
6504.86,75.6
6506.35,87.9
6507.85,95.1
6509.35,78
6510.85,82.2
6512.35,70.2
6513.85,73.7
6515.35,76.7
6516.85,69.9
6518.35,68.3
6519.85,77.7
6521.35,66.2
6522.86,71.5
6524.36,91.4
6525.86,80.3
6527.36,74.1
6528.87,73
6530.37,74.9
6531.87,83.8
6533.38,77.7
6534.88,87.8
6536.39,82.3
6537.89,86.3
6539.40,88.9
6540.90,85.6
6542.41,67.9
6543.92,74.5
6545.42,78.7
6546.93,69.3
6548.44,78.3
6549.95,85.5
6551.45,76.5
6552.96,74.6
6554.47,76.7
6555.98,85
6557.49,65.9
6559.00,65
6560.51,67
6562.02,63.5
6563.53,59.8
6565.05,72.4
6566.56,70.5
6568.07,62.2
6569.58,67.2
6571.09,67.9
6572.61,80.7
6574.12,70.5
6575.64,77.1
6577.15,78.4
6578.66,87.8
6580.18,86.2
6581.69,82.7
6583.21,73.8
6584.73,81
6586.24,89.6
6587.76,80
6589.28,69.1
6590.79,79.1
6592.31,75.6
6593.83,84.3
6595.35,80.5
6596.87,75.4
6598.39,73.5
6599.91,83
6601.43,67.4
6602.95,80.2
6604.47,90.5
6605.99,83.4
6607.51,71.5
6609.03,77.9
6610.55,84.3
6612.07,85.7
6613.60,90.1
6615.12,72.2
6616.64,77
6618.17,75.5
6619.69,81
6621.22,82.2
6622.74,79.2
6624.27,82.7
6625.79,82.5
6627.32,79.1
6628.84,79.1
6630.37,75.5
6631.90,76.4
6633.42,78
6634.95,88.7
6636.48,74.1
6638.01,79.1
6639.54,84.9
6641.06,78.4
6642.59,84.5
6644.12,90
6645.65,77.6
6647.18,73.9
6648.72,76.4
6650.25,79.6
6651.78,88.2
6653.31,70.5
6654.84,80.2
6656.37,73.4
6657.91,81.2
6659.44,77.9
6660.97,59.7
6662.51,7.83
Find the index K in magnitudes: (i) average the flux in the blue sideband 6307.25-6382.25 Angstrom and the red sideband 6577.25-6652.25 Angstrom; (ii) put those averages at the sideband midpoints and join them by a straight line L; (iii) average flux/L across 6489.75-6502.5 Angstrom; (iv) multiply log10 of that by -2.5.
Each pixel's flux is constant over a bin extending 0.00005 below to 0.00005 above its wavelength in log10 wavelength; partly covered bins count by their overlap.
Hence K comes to 0.04 mag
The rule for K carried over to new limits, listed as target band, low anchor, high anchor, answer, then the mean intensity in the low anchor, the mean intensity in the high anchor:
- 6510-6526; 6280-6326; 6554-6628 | 0.046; 82.2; 77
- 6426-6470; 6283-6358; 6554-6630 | -0.056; 79.3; 77.1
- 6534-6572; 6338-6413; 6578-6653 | 0.079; 79.8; 80.1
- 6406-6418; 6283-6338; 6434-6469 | 0.094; 80.4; 83.2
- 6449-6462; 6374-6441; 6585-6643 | 0.023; 80.9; 79.8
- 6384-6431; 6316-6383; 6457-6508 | -0.028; 78.2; 79.2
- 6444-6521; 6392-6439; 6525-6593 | -0.017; 79.9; 76.4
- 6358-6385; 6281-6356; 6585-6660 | -0.040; 80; 79.6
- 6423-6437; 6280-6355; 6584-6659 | -0.016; 80.2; 79.7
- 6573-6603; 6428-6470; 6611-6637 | 0.024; 82.3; 80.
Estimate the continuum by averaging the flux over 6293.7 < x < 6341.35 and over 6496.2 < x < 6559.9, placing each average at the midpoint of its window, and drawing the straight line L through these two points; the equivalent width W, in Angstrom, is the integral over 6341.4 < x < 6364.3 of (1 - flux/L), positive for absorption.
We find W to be 0.7 Angstrom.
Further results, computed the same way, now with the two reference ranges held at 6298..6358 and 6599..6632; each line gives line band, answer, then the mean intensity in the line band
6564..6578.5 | 1.3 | 72.3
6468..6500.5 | 0.6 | 77.4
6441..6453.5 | -0.6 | 82.2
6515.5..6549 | 0.7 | 77.6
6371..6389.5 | -1.9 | 86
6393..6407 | -0.5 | 80.7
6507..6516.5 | 0.0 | 79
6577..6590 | -0.2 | 81.1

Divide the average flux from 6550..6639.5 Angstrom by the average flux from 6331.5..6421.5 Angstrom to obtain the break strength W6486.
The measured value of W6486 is 1.0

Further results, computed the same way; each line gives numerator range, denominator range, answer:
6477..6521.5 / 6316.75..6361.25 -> 1.00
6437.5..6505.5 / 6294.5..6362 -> 1.03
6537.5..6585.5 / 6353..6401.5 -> 0.93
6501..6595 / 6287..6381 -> 0.97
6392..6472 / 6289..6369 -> 1.03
